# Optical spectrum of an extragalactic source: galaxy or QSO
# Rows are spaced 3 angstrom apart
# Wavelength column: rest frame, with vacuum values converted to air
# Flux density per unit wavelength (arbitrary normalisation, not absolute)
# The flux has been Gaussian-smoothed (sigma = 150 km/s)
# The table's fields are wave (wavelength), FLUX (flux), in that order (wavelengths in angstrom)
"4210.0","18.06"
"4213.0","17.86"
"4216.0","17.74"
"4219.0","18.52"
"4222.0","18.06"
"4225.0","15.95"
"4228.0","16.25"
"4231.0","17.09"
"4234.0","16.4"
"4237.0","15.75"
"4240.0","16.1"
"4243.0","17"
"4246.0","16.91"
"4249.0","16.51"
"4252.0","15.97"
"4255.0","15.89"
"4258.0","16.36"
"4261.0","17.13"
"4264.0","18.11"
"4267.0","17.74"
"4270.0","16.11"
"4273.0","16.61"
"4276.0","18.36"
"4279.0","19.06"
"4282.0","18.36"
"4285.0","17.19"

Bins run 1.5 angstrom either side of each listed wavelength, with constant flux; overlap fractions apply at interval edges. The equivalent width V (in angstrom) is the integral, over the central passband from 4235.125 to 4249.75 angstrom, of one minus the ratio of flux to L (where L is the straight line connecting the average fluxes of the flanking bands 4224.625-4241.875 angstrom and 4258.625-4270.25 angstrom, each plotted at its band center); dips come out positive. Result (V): 0.1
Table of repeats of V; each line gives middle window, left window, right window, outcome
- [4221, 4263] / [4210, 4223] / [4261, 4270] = 2.91 angstrom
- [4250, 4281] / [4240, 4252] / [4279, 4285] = 0.64 angstrom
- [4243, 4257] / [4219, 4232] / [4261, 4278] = 0.69 angstrom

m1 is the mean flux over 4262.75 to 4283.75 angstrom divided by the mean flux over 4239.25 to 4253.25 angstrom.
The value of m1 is 1.07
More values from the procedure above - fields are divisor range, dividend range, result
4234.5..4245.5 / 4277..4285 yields 1.13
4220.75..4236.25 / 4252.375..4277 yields 1.02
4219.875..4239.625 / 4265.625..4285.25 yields 1.06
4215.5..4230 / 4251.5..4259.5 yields 0.93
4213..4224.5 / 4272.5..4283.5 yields 1.02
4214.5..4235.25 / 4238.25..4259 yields 0.96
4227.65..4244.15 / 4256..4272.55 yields 1.04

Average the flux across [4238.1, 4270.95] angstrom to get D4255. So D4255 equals 16.7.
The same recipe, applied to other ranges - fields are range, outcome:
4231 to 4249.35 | 16.5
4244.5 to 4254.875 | 16.4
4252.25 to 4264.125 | 16.6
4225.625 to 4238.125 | 16.4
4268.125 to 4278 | 17.2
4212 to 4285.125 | 17.1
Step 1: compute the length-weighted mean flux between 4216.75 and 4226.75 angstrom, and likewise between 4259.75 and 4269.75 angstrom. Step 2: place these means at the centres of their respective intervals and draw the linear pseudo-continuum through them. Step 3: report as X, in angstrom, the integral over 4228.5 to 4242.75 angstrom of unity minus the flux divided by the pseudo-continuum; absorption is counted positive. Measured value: 0.9 angstrom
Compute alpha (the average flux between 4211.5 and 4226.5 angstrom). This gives 17.6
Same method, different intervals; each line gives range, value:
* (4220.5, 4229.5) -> 16.8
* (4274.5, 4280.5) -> 18.7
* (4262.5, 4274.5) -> 17.1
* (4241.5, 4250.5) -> 16.8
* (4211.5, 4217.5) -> 17.8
